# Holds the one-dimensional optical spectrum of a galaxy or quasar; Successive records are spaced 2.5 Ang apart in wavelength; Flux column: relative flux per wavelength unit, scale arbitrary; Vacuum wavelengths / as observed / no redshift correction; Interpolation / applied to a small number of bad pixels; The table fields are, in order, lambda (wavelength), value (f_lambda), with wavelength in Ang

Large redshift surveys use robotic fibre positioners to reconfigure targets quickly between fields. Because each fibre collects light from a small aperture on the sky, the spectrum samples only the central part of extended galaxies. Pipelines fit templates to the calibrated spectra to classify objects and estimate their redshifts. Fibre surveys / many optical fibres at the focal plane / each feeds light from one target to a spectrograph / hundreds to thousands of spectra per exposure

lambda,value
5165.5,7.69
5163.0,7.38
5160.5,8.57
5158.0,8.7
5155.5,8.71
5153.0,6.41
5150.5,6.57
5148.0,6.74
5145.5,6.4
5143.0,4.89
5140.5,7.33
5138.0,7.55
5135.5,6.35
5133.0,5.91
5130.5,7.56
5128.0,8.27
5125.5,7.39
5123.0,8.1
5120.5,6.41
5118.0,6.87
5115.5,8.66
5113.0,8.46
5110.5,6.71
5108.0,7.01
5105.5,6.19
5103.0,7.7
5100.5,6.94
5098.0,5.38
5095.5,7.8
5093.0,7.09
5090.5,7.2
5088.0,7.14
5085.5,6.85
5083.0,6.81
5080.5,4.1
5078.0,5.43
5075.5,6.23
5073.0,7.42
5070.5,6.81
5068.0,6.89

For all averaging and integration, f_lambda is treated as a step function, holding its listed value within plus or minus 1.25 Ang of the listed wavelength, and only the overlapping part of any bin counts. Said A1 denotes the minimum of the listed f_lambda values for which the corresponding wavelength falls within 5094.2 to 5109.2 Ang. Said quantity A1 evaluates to 5.38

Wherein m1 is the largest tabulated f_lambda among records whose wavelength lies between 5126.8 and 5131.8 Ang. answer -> 8.27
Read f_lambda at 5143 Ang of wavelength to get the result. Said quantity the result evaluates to 4.89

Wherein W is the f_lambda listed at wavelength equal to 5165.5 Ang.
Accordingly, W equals 7.69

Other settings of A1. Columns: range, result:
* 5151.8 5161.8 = 6.41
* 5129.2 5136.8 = 5.91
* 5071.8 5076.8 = 6.23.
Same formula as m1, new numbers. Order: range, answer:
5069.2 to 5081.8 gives 7.42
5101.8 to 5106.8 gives 7.7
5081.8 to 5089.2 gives 7.14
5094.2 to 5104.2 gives 7.8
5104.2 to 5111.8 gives 7.01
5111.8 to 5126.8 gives 8.66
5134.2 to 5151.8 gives 7.55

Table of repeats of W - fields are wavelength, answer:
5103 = 7.7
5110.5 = 6.71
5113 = 8.46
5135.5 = 6.35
